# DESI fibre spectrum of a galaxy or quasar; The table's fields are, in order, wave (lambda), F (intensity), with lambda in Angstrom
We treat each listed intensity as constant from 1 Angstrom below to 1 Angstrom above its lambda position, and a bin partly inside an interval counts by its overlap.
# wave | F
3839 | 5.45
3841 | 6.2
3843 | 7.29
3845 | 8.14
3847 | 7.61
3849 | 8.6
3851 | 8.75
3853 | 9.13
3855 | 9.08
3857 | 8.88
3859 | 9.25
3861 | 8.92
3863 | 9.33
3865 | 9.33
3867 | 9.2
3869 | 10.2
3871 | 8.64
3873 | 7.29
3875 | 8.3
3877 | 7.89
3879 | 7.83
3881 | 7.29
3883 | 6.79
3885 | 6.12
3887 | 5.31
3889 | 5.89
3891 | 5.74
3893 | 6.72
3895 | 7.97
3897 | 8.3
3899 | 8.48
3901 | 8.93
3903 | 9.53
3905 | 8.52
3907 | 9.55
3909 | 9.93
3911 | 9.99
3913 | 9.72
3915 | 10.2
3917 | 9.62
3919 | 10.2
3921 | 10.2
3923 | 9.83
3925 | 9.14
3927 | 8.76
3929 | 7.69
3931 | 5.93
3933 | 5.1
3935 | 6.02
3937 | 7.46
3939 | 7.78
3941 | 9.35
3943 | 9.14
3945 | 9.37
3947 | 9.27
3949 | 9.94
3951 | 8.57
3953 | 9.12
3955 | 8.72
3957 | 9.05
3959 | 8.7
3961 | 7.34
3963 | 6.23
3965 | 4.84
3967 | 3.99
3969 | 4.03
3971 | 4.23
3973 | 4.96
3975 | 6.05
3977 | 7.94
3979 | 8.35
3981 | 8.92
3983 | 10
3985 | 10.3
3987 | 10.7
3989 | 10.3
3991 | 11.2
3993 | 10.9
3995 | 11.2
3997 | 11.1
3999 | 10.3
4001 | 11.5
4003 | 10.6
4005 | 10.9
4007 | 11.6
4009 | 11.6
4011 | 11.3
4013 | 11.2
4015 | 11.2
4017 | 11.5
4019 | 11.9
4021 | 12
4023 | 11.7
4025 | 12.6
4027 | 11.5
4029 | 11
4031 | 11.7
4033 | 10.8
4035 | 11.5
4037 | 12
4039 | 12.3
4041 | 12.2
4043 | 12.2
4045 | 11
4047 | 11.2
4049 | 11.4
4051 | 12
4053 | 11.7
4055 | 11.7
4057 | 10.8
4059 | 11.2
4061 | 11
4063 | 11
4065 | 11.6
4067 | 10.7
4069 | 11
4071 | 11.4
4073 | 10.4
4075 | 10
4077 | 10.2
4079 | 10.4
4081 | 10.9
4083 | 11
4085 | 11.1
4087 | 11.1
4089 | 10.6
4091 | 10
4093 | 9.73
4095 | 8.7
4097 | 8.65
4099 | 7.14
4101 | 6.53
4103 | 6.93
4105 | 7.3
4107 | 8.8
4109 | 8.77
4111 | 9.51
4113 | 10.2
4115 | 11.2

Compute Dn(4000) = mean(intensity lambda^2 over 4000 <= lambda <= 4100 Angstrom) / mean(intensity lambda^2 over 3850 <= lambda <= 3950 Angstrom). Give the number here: 1.41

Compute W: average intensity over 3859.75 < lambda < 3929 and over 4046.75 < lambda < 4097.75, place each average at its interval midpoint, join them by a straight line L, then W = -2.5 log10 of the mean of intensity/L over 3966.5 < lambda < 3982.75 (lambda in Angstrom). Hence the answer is 0.45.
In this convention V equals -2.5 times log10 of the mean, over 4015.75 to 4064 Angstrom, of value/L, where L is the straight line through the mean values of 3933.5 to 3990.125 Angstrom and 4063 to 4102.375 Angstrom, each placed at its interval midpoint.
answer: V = -0.24 mag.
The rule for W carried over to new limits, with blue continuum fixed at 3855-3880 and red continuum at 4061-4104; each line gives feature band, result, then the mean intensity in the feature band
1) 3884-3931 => 0.06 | 8.48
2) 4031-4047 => -0.20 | 11.7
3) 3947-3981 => 0.29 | 7.13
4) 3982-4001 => -0.13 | 10.7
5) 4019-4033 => -0.21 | 11.7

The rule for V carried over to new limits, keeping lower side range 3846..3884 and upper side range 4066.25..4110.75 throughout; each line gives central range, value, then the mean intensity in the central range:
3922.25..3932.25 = 0.087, 8.15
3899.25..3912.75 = -0.076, 9.37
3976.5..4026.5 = -0.182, 10.9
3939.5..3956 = -0.025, 9.14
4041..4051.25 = -0.228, 11.6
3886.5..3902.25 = 0.194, 7.26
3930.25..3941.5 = 0.281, 6.86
